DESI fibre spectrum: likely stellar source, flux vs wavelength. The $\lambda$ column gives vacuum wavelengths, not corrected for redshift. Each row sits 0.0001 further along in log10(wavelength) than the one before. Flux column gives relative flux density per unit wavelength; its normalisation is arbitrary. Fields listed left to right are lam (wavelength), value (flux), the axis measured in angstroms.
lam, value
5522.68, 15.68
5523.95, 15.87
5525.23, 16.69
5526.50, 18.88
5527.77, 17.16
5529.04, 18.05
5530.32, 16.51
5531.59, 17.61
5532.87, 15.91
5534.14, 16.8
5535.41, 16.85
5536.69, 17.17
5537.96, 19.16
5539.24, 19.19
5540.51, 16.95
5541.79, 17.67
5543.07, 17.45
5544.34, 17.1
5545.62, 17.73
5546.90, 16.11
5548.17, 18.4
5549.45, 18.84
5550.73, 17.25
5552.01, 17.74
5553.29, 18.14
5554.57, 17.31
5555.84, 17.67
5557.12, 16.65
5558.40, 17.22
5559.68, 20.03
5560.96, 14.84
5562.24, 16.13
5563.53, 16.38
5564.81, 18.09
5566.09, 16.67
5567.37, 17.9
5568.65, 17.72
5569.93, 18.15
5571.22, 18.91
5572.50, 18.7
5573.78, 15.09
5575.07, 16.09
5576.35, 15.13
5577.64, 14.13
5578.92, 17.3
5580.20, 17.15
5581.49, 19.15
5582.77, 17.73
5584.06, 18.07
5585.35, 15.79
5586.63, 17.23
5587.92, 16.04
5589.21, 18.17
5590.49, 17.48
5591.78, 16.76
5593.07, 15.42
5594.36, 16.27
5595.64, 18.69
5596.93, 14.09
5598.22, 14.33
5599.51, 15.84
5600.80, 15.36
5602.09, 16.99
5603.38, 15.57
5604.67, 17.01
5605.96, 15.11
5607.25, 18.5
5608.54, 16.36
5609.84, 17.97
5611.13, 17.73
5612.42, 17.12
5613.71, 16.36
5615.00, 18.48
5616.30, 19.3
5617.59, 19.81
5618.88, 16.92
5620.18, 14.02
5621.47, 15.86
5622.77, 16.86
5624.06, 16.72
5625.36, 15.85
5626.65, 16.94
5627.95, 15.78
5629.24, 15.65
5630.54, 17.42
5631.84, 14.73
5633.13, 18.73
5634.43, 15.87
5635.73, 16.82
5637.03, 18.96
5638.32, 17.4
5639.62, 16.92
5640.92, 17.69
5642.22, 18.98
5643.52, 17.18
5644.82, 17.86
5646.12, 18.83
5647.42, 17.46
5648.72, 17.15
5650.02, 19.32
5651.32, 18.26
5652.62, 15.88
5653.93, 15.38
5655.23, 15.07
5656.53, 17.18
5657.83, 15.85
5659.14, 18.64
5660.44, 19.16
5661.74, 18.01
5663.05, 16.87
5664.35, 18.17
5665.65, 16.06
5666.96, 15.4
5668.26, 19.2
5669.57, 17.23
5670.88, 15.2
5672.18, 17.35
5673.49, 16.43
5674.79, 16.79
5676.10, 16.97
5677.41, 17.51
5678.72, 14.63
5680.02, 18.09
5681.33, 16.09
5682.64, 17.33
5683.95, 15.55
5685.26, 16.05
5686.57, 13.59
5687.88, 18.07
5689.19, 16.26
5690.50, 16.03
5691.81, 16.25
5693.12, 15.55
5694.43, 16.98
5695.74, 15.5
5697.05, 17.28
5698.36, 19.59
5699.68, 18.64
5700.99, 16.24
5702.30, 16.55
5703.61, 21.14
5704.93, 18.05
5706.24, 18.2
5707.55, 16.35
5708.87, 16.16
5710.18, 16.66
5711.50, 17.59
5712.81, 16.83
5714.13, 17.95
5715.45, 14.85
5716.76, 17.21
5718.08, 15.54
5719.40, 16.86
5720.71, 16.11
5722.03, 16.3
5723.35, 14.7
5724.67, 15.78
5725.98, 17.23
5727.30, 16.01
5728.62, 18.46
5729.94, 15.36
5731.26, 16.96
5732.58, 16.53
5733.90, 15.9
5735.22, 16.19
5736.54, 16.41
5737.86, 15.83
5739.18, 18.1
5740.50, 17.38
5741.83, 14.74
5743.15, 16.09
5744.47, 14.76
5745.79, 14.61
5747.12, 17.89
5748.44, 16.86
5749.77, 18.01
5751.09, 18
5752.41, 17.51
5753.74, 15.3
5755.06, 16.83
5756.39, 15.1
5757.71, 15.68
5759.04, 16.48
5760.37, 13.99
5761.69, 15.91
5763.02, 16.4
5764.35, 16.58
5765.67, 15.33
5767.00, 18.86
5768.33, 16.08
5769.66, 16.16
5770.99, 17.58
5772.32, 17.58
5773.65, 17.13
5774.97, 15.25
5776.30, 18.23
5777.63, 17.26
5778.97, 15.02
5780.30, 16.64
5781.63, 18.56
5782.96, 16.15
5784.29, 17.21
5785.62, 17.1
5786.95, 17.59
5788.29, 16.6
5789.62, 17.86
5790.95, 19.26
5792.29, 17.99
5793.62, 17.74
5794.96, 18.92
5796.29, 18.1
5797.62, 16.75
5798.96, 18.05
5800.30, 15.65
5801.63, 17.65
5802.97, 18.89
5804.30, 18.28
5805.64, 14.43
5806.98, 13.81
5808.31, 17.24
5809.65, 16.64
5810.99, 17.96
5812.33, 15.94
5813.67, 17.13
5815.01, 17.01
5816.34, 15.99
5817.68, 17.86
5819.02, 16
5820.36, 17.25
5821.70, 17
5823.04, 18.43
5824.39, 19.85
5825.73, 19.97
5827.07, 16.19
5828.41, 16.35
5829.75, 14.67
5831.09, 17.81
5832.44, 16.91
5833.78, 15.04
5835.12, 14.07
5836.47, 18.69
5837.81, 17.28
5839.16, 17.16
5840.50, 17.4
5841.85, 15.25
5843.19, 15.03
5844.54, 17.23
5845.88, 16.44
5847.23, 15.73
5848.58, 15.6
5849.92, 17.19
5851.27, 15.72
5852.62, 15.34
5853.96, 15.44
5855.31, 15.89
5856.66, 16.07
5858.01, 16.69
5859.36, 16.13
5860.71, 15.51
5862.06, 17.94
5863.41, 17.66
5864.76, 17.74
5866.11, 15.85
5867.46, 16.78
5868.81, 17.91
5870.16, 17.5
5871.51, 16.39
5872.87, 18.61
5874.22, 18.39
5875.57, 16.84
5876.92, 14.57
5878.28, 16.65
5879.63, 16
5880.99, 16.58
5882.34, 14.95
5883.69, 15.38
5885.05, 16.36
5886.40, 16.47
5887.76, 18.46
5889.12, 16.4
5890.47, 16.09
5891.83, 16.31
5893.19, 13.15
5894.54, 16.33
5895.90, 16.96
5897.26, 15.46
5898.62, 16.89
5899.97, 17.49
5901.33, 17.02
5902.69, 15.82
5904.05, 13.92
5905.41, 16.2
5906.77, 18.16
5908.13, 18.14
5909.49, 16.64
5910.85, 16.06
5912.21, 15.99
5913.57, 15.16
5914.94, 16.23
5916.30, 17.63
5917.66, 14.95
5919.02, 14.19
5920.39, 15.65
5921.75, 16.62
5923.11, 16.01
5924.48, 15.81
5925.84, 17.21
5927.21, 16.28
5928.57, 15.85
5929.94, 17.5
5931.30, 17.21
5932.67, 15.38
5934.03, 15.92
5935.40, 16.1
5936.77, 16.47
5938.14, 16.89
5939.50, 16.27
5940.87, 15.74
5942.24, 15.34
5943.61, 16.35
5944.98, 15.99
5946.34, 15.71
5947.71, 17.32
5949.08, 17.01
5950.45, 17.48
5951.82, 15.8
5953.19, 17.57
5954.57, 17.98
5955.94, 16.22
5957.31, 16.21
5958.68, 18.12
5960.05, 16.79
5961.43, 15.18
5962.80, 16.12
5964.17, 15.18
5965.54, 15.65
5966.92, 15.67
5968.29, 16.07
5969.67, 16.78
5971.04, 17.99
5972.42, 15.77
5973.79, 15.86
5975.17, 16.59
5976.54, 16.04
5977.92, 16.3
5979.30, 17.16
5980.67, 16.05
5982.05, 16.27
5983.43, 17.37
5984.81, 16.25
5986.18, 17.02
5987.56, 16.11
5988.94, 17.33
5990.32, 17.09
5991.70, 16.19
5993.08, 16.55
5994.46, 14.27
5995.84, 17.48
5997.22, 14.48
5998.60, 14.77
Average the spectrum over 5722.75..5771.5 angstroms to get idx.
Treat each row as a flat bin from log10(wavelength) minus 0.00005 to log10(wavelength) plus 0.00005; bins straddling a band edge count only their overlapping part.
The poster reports 16.4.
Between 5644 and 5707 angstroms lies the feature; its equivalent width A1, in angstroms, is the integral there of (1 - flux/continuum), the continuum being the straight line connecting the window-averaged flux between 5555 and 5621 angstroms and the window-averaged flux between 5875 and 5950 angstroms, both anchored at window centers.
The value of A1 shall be -1.2 angstroms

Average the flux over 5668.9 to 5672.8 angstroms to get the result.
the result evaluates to 16.6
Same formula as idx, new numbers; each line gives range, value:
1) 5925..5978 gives 16.4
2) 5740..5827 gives 16.9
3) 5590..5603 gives 16.1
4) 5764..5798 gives 17.2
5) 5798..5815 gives 16.8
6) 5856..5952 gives 16.4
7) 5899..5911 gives 16.6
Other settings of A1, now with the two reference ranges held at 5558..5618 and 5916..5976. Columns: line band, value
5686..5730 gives -0.08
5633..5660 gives -0.84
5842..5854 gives 0.39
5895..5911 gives -0.17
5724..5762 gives 0.79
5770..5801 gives -1.29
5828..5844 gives 0.20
